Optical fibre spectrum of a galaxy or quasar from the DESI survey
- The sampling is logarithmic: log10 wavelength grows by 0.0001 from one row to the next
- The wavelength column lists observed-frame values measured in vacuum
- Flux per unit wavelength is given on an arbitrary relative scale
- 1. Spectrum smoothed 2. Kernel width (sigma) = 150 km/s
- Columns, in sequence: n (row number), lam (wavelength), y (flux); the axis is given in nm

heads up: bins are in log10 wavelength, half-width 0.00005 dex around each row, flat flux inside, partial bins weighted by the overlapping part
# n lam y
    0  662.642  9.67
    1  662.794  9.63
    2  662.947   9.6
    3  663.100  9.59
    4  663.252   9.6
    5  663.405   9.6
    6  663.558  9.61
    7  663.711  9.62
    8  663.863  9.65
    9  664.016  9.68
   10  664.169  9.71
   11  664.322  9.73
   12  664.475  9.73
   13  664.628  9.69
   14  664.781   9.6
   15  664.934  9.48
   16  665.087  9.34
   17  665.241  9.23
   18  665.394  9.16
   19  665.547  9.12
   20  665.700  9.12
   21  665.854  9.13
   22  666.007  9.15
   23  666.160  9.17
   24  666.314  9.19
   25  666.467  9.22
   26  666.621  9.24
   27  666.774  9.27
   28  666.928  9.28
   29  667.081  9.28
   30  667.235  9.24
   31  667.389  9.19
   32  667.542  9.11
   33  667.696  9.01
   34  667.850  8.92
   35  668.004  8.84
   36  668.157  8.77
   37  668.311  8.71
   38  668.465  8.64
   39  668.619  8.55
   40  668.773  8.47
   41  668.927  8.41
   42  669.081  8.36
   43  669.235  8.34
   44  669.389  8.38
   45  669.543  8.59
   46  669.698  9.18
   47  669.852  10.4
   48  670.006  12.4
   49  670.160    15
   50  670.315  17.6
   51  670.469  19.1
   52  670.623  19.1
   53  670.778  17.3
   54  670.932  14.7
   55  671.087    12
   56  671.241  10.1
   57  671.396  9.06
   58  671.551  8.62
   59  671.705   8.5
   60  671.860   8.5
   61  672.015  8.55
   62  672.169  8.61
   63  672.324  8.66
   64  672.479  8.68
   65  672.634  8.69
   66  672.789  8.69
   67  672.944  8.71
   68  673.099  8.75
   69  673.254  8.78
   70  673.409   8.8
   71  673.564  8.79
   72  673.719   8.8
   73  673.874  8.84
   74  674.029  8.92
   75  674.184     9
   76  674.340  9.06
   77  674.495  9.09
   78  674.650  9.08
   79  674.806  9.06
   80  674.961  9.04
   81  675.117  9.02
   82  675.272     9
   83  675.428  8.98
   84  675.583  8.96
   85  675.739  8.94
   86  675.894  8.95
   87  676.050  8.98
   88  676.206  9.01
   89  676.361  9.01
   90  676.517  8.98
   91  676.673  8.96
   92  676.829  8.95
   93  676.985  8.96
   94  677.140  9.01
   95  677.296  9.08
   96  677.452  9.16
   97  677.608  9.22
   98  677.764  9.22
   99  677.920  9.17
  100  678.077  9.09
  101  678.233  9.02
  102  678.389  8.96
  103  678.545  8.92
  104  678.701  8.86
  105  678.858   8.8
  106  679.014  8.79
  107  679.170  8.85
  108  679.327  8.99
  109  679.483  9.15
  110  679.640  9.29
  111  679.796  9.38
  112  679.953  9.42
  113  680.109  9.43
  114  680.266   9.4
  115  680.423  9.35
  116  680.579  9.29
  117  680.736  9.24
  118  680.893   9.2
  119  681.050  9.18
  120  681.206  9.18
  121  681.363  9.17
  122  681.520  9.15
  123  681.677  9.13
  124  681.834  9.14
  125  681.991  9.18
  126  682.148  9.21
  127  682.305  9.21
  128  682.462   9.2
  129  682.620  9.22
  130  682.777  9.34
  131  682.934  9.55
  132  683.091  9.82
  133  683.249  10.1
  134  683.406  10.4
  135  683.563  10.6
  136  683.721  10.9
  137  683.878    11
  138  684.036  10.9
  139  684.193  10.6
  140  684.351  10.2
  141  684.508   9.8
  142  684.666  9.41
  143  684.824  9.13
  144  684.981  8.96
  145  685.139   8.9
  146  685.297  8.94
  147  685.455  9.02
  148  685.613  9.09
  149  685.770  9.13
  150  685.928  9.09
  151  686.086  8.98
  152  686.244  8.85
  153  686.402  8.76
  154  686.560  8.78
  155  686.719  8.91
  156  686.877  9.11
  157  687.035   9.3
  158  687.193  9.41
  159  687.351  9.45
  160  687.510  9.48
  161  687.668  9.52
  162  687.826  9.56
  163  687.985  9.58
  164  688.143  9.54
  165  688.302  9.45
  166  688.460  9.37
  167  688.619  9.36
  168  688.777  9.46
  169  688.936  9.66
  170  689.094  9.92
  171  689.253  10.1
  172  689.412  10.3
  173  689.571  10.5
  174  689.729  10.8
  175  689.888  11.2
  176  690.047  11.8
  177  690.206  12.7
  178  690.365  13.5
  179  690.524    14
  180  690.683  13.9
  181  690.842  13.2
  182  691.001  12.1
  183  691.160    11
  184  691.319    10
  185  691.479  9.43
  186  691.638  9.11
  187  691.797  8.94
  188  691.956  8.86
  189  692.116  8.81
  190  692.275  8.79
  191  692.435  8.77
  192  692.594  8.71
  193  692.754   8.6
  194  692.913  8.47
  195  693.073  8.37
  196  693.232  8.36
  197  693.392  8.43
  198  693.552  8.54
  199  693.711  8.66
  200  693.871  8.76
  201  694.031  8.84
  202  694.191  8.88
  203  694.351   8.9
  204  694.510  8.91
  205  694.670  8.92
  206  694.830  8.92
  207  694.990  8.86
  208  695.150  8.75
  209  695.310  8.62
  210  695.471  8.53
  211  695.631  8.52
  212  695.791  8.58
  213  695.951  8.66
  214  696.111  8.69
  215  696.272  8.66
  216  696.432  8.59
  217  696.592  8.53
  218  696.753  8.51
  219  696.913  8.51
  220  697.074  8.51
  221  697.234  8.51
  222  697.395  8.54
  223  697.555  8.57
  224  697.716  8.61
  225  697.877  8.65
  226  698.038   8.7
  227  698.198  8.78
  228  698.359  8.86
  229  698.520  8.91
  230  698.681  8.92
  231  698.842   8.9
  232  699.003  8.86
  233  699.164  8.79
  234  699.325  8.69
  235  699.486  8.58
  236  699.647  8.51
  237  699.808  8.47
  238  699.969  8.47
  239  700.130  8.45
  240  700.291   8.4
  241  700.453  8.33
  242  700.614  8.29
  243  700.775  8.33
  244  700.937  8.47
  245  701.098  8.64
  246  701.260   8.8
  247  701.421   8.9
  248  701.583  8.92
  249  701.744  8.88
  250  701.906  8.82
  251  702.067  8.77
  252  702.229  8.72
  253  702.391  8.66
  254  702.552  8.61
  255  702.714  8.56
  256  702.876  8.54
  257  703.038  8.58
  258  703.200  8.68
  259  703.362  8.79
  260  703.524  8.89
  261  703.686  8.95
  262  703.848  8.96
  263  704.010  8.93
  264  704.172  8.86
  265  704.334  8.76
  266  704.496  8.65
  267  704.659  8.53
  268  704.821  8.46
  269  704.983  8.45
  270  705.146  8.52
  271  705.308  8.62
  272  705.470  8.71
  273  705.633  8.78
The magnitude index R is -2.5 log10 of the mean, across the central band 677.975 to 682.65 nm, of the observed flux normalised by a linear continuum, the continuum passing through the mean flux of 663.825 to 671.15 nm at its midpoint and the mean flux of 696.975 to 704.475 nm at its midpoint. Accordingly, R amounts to 0.06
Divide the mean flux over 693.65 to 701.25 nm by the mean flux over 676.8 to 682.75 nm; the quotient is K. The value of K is 0.95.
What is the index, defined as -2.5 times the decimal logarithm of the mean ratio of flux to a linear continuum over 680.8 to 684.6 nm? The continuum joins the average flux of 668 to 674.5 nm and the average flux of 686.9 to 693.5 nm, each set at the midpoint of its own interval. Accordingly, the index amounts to 0.04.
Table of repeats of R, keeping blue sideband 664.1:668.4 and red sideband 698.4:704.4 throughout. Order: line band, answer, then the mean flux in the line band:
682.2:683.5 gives -0.07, 9.61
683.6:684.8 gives -0.16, 10.3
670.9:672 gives -0.09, 9.93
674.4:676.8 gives 0.01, 9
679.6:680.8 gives -0.04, 9.36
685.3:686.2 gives -0.01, 9.05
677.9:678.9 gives 0.01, 8.96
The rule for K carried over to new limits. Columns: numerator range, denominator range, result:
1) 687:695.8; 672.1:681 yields 1.08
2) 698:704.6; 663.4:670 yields 0.95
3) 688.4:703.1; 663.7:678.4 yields 0.96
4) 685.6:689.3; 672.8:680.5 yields 1.03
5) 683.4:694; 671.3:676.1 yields 1.11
